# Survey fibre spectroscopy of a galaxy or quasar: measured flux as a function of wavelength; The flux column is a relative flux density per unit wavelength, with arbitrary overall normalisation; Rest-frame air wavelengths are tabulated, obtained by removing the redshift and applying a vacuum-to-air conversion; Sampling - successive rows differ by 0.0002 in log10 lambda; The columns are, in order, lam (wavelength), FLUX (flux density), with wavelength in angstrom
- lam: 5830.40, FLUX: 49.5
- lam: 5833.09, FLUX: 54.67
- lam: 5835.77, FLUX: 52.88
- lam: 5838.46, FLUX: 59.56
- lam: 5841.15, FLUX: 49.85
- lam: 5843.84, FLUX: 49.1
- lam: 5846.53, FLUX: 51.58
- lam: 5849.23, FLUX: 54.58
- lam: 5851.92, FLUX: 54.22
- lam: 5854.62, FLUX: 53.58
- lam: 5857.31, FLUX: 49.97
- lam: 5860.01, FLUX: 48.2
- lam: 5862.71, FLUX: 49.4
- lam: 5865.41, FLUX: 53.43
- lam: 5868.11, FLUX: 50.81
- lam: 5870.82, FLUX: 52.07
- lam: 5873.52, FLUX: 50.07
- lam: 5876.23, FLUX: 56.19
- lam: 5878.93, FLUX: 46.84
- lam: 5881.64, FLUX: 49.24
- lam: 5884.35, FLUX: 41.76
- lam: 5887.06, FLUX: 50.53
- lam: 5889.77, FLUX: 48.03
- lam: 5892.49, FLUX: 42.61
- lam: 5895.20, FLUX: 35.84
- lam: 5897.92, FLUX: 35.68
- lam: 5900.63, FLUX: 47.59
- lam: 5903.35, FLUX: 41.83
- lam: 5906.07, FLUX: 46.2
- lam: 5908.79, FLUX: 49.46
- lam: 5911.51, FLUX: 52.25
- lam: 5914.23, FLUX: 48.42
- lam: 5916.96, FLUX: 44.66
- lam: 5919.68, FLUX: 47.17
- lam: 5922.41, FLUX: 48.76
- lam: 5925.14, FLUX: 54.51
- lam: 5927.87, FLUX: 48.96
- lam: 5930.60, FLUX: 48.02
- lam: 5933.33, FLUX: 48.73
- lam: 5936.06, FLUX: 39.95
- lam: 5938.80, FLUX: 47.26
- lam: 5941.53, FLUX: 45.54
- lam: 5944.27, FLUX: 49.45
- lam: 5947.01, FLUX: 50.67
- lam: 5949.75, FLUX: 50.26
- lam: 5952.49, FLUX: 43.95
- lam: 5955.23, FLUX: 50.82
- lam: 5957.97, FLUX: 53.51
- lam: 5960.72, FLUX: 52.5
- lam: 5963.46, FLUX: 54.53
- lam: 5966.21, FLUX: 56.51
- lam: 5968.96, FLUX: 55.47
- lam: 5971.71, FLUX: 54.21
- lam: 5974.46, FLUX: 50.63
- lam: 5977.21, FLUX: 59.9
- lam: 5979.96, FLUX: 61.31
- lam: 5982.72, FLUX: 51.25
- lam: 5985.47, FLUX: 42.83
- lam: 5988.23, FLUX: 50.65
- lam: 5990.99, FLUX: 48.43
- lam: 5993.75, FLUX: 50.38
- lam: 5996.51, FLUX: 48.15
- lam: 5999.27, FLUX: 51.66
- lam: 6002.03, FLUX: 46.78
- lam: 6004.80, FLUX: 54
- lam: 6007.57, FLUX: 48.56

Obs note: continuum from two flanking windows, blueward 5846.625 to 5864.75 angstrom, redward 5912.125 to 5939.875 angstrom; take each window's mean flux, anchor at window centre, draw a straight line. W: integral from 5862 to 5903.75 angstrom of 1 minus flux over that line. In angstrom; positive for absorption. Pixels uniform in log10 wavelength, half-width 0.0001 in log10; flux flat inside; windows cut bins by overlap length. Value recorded 2.63 angstrom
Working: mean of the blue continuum 51.7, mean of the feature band 47.1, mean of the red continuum 47.8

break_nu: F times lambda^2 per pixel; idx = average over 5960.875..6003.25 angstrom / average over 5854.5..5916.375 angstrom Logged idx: 1.1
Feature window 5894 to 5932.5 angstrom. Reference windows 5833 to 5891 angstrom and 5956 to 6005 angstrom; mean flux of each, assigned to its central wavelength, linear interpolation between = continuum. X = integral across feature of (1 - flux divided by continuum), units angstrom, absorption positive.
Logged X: 3.9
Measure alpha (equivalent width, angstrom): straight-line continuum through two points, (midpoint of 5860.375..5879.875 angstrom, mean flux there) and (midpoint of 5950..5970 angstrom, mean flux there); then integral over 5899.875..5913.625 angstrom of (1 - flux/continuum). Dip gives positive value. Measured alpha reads 1.1 angstrom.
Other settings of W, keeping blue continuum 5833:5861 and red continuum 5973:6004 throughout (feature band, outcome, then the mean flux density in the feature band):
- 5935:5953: 1.6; 47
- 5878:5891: 1.2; 47.3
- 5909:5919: 0.7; 48.5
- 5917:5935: 1.0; 48.9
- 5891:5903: 2.6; 40.6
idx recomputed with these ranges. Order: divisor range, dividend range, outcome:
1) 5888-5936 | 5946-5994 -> 1.15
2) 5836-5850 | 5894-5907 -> 0.80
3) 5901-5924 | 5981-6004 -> 1.06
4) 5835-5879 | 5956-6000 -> 1.05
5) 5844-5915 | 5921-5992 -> 1.07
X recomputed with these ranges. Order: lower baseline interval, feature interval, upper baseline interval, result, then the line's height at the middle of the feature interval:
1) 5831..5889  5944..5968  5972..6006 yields -0.1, 51.4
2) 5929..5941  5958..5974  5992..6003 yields -2.2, 47.7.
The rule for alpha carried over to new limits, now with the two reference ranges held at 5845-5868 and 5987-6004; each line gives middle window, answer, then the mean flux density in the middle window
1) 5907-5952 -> 2.06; 48.3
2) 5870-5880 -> 0.02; 51.4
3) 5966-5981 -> -1.92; 56.2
